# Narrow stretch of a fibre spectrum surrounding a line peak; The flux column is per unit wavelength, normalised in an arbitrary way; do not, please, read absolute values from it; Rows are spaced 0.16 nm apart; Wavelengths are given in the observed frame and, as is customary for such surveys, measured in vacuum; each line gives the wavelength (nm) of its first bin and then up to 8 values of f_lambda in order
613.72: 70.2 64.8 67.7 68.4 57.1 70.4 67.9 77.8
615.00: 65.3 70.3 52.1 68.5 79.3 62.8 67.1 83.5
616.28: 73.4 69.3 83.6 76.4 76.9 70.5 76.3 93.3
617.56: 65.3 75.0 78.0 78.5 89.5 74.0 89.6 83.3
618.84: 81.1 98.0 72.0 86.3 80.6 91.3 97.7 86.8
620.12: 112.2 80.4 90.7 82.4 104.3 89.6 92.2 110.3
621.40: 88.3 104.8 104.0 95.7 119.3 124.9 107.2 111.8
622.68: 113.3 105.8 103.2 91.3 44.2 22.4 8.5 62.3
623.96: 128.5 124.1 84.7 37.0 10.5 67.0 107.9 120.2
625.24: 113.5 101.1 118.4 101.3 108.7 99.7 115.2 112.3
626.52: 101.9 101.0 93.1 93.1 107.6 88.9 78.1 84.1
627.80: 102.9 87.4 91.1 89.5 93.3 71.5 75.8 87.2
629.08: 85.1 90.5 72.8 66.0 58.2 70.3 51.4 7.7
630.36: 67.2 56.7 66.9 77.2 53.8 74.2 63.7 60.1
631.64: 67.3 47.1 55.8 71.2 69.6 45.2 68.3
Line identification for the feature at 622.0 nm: C IV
